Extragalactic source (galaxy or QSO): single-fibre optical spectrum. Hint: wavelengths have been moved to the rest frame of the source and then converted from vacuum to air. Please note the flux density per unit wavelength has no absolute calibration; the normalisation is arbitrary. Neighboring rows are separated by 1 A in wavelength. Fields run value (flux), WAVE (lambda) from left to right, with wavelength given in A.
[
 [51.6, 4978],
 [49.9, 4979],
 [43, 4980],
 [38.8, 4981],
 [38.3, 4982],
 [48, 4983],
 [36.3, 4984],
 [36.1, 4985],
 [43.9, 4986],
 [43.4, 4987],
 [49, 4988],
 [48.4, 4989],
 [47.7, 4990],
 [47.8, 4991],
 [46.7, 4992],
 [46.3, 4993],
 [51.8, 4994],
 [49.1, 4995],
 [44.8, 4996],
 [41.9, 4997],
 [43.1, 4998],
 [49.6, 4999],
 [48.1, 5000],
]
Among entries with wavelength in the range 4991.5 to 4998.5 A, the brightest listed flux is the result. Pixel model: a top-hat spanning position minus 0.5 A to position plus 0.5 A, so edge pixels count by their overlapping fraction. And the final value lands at 51.8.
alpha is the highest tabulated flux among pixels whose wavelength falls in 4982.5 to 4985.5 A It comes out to 48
